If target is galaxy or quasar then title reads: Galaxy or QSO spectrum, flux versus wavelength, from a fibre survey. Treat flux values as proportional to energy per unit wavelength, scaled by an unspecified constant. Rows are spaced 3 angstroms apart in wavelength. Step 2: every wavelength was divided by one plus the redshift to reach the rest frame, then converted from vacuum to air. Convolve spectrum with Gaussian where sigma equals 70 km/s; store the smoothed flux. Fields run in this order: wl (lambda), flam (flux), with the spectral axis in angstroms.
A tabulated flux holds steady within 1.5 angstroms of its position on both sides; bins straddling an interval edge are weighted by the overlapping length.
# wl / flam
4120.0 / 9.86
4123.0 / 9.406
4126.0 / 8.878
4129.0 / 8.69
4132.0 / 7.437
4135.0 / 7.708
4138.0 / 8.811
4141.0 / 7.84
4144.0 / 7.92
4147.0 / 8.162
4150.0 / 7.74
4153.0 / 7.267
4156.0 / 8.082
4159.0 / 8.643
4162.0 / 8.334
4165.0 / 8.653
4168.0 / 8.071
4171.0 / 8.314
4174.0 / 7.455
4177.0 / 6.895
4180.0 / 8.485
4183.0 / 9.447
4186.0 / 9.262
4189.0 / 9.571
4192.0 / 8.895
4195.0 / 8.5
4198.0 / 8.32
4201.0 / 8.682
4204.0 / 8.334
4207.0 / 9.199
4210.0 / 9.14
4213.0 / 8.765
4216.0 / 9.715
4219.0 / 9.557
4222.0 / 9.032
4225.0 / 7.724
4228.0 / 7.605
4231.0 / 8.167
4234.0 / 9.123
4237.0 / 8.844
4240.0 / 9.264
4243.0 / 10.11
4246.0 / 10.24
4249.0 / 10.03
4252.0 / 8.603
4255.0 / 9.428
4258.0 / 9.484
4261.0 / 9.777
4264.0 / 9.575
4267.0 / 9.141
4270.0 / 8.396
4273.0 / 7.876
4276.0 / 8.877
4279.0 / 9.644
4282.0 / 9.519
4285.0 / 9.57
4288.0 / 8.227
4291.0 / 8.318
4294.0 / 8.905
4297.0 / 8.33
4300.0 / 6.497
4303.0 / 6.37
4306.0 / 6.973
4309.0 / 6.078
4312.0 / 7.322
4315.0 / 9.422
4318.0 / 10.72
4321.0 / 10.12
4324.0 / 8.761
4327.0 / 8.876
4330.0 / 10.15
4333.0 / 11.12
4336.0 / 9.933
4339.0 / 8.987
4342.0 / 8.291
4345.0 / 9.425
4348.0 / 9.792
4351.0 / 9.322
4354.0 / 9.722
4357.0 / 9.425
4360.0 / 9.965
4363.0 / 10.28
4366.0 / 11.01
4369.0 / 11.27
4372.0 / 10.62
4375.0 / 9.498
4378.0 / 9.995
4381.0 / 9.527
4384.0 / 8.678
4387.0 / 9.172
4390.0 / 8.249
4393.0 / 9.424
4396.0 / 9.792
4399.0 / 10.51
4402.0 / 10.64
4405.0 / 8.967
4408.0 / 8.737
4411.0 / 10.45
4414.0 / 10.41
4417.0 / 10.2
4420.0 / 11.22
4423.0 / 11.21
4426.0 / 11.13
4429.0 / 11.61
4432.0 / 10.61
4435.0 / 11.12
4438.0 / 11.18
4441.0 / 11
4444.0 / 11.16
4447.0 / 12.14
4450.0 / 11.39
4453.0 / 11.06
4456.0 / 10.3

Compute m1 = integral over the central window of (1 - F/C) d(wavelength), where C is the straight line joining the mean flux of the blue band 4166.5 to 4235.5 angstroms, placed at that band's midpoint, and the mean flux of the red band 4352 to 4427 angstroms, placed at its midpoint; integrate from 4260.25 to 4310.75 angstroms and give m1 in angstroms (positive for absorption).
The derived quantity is 4.9 angstroms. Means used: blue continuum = 8.62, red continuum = 9.99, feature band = 8.33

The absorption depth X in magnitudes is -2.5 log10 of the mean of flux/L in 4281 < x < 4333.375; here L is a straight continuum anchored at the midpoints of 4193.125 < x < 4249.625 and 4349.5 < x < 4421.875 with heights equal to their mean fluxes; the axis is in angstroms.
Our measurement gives 0.11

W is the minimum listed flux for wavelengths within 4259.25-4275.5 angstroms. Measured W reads 7.876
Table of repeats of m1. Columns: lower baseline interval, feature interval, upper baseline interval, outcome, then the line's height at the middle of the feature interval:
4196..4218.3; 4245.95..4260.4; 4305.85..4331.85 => -1.03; 8.87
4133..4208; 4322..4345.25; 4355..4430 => 0.36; 9.61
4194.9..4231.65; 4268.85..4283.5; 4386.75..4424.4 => 0.37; 9.1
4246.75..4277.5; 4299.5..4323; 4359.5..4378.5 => 4.17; 9.73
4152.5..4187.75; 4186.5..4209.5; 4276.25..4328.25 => -1.40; 8.32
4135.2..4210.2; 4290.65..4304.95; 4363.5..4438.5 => 2.68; 9.37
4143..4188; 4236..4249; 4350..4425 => -1.31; 8.81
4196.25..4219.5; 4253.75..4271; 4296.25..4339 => -1.06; 8.79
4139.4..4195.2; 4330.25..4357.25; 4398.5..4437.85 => 0.77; 9.88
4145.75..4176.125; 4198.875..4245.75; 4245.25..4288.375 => -0.95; 8.74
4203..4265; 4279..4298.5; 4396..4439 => 1.37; 9.55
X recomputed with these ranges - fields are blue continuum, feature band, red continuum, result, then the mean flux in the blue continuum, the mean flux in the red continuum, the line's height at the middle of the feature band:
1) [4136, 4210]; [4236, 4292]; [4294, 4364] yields -0.062 mag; 8.38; 8.94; 8.71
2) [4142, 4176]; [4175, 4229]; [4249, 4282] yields -0.031 mag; 8.04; 9.14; 8.48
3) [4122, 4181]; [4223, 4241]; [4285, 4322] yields -0.041 mag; 8.13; 8.14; 8.13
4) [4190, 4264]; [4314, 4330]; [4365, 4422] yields -0.011 mag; 9.04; 9.92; 9.54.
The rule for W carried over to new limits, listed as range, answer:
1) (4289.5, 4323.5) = 6.078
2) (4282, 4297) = 8.227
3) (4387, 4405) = 8.249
